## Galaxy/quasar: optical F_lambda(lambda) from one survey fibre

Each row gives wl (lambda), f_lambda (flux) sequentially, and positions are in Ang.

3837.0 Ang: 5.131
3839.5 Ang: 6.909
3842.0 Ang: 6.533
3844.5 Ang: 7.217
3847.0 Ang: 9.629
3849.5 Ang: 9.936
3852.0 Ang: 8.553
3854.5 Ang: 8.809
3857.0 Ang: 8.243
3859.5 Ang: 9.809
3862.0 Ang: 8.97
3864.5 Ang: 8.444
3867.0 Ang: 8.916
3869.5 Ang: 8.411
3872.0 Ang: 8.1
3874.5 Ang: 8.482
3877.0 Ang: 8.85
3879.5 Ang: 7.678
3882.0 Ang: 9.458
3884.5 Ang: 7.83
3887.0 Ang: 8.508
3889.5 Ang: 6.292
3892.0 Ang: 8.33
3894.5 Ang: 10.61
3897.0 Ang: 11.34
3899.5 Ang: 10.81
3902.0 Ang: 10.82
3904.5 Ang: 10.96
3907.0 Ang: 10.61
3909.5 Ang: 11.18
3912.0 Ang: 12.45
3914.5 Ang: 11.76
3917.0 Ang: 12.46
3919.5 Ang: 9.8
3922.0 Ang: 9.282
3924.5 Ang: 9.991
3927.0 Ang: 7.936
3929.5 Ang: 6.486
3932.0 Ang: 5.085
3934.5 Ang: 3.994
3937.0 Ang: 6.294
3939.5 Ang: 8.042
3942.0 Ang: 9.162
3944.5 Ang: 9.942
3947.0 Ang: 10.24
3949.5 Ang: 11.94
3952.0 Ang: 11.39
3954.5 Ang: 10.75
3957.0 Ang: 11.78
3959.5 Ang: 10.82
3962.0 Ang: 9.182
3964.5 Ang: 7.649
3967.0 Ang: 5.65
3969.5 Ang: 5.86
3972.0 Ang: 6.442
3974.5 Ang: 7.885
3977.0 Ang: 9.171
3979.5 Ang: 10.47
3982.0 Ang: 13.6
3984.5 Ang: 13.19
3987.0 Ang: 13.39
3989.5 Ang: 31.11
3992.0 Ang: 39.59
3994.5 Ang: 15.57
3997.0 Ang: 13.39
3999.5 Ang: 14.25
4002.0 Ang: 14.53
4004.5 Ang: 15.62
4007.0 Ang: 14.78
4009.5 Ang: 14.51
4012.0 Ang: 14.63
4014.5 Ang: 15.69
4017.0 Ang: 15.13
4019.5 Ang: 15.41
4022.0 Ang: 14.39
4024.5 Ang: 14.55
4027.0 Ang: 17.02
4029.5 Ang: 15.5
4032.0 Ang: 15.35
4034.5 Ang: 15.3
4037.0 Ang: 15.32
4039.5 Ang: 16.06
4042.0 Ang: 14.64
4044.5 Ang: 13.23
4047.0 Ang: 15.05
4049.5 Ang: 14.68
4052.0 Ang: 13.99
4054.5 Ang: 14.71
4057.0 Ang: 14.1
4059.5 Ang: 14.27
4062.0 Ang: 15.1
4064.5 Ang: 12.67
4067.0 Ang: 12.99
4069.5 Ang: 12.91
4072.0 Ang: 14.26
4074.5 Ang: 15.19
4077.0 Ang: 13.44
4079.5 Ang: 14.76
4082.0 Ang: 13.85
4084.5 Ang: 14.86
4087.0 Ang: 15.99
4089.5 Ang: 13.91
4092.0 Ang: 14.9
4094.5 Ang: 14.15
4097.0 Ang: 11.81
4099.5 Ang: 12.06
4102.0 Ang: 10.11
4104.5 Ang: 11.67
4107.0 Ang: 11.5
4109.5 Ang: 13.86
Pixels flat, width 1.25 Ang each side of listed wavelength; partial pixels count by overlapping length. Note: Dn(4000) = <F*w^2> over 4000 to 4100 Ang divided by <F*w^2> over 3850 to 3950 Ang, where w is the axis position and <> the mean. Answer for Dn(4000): 1.72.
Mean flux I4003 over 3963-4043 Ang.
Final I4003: 14.5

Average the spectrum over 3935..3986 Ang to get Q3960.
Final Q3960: 9.41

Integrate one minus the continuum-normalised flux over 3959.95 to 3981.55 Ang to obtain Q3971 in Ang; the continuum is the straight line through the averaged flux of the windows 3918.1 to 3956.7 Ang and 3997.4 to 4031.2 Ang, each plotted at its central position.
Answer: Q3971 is 6.4 Ang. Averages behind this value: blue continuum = 8.78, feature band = 8.12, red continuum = 15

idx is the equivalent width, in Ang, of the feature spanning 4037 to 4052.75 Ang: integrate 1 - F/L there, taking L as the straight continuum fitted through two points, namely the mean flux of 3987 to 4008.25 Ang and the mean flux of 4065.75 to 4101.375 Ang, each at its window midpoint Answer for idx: 1.64 Ang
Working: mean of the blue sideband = 19.5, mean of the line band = 14.7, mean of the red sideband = 13.9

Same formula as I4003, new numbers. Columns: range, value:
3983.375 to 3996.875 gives 21.9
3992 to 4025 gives 15.7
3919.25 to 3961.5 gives 8.98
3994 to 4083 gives 14.6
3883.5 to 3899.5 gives 8.99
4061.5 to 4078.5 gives 13.8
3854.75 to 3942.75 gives 9.01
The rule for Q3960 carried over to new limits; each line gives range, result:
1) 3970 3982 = 8.86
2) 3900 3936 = 9.49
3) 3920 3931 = 8.44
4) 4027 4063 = 14.9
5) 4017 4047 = 15.2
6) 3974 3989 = 12.4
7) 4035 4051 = 14.8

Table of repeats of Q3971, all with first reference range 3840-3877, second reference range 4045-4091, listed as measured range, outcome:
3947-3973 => 4.7 Ang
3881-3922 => -1.8 Ang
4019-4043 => -3.8 Ang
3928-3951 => 6.1 Ang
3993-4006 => -2.9 Ang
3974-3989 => -0.6 Ang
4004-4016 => -2.2 Ang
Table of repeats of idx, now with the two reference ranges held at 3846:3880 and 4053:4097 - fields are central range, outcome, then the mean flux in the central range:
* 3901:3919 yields -2.6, 11.4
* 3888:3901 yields 0.2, 9.48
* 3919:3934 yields 3.7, 7.81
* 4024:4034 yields -2.0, 15.7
